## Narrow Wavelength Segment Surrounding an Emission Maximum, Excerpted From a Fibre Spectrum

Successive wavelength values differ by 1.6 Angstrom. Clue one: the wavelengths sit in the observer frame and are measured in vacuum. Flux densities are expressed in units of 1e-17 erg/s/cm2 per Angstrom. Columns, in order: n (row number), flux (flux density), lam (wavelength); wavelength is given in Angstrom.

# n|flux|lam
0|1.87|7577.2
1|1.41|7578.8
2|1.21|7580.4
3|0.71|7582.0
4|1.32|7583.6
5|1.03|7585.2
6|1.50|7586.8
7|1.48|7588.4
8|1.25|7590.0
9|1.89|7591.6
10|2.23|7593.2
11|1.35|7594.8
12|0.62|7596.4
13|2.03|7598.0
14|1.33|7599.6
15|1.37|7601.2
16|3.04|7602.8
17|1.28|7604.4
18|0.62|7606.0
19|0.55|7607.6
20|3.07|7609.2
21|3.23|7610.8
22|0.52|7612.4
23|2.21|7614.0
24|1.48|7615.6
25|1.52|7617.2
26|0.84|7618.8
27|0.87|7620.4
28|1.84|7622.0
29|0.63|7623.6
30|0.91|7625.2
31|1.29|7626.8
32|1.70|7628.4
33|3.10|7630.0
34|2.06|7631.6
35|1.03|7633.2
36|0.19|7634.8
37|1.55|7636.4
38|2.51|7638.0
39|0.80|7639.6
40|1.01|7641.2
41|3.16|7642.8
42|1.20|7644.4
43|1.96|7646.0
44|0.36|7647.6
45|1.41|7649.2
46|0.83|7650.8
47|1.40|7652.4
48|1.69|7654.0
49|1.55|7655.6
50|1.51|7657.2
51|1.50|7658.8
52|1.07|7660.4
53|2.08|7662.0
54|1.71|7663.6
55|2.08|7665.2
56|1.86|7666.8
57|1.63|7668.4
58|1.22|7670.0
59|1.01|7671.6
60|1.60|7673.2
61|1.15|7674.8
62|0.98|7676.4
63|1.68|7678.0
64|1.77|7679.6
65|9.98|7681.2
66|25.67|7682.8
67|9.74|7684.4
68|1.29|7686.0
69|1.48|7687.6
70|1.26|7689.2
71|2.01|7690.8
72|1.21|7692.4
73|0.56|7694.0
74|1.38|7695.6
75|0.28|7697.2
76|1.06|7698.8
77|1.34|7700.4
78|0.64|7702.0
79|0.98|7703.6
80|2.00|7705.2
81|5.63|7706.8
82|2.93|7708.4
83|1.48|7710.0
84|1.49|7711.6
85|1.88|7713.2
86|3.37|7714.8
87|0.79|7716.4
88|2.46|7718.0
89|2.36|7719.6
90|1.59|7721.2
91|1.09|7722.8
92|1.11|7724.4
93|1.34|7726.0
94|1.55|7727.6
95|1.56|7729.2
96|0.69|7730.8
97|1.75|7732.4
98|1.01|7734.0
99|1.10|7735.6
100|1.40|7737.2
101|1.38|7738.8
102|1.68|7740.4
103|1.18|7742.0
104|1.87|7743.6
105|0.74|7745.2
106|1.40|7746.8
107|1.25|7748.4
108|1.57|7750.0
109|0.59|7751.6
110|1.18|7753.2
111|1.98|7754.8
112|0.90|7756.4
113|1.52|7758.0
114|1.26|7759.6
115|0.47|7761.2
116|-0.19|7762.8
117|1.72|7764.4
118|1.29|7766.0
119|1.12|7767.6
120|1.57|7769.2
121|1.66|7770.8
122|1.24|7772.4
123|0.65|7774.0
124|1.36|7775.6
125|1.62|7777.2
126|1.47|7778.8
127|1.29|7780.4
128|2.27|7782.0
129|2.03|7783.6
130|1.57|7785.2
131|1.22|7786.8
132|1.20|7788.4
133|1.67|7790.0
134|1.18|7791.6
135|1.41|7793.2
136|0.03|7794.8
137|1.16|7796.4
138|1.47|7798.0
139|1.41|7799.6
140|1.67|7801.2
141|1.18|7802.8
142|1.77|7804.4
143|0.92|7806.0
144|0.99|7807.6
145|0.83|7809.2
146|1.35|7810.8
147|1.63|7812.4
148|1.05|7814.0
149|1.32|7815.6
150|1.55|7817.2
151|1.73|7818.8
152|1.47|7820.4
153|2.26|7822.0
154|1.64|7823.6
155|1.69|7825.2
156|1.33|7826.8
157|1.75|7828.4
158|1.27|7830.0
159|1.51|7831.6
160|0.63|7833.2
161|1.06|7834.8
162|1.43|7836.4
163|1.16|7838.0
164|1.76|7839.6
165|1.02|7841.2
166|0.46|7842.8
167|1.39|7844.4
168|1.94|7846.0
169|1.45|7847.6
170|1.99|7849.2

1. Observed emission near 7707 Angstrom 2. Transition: [N II]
